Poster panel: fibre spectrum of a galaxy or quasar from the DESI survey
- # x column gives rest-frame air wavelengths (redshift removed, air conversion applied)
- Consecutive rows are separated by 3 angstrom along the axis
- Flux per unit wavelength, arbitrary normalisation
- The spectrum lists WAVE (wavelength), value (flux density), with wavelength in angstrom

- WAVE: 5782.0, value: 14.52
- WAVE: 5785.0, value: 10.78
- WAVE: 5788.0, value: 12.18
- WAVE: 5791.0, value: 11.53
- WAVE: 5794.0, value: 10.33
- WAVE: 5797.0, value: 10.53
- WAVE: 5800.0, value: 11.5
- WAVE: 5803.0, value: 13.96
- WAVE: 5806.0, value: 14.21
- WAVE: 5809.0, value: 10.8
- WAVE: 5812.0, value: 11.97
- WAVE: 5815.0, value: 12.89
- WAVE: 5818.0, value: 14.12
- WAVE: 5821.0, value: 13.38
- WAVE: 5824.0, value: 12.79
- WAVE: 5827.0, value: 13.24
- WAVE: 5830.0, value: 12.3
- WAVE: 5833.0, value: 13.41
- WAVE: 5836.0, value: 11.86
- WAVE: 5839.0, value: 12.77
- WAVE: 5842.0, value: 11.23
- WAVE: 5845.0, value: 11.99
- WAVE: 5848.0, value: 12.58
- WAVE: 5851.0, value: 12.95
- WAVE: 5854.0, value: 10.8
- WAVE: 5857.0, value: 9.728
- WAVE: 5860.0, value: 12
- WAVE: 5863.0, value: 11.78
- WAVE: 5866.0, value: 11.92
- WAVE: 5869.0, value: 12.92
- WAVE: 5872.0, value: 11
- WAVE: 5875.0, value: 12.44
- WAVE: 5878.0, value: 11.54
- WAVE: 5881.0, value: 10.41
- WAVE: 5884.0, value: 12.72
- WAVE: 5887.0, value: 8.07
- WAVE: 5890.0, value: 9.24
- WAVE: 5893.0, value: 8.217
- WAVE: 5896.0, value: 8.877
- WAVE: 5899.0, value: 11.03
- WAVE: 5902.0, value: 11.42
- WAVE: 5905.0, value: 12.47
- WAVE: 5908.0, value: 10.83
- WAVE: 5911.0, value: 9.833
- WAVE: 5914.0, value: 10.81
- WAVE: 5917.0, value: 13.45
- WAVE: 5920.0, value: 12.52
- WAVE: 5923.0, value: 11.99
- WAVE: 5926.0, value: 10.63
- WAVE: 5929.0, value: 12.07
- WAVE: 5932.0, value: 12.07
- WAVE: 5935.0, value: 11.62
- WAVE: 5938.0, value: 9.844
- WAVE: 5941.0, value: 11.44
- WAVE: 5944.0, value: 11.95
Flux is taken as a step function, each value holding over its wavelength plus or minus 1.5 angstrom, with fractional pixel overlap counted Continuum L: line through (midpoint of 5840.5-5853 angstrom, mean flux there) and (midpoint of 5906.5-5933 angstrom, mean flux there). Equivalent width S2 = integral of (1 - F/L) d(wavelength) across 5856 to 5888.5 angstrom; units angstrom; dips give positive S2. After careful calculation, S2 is 1.6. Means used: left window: 12.1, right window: 11.6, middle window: 11.3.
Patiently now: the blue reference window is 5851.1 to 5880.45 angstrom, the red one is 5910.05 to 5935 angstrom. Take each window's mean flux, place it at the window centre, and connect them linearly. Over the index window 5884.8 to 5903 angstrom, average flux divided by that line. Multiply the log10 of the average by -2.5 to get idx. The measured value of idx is 0.22 mag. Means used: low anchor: 11.6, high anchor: 11.7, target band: 9.55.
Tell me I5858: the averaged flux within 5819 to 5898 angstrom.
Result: 11.6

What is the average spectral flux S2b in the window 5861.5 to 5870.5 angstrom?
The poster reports 12.2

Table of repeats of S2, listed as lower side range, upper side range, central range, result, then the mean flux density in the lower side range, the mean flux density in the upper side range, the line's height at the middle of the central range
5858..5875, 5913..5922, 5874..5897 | 3.6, 11.9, 12.3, 12.1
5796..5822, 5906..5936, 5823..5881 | 1.0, 12.6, 11.6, 12.2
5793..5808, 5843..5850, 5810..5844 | -1.4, 12.1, 12.3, 12.2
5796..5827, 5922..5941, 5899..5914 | 0.7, 12.7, 11.4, 11.6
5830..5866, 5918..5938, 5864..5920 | 3.8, 11.9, 11.7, 11.8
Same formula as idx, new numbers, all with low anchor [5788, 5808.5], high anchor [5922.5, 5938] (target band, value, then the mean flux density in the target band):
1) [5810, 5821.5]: -0.093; 13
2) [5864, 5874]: -0.024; 12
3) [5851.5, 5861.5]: 0.066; 11.1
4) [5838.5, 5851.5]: -0.039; 12.2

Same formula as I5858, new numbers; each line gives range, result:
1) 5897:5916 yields 11.1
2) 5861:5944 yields 11.2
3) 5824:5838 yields 12.7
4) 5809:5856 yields 12.5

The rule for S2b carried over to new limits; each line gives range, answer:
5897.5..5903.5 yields 11.2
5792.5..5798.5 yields 10.4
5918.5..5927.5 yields 11.7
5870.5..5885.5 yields 11.6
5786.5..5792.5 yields 11.9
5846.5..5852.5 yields 12.8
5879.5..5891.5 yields 10.1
